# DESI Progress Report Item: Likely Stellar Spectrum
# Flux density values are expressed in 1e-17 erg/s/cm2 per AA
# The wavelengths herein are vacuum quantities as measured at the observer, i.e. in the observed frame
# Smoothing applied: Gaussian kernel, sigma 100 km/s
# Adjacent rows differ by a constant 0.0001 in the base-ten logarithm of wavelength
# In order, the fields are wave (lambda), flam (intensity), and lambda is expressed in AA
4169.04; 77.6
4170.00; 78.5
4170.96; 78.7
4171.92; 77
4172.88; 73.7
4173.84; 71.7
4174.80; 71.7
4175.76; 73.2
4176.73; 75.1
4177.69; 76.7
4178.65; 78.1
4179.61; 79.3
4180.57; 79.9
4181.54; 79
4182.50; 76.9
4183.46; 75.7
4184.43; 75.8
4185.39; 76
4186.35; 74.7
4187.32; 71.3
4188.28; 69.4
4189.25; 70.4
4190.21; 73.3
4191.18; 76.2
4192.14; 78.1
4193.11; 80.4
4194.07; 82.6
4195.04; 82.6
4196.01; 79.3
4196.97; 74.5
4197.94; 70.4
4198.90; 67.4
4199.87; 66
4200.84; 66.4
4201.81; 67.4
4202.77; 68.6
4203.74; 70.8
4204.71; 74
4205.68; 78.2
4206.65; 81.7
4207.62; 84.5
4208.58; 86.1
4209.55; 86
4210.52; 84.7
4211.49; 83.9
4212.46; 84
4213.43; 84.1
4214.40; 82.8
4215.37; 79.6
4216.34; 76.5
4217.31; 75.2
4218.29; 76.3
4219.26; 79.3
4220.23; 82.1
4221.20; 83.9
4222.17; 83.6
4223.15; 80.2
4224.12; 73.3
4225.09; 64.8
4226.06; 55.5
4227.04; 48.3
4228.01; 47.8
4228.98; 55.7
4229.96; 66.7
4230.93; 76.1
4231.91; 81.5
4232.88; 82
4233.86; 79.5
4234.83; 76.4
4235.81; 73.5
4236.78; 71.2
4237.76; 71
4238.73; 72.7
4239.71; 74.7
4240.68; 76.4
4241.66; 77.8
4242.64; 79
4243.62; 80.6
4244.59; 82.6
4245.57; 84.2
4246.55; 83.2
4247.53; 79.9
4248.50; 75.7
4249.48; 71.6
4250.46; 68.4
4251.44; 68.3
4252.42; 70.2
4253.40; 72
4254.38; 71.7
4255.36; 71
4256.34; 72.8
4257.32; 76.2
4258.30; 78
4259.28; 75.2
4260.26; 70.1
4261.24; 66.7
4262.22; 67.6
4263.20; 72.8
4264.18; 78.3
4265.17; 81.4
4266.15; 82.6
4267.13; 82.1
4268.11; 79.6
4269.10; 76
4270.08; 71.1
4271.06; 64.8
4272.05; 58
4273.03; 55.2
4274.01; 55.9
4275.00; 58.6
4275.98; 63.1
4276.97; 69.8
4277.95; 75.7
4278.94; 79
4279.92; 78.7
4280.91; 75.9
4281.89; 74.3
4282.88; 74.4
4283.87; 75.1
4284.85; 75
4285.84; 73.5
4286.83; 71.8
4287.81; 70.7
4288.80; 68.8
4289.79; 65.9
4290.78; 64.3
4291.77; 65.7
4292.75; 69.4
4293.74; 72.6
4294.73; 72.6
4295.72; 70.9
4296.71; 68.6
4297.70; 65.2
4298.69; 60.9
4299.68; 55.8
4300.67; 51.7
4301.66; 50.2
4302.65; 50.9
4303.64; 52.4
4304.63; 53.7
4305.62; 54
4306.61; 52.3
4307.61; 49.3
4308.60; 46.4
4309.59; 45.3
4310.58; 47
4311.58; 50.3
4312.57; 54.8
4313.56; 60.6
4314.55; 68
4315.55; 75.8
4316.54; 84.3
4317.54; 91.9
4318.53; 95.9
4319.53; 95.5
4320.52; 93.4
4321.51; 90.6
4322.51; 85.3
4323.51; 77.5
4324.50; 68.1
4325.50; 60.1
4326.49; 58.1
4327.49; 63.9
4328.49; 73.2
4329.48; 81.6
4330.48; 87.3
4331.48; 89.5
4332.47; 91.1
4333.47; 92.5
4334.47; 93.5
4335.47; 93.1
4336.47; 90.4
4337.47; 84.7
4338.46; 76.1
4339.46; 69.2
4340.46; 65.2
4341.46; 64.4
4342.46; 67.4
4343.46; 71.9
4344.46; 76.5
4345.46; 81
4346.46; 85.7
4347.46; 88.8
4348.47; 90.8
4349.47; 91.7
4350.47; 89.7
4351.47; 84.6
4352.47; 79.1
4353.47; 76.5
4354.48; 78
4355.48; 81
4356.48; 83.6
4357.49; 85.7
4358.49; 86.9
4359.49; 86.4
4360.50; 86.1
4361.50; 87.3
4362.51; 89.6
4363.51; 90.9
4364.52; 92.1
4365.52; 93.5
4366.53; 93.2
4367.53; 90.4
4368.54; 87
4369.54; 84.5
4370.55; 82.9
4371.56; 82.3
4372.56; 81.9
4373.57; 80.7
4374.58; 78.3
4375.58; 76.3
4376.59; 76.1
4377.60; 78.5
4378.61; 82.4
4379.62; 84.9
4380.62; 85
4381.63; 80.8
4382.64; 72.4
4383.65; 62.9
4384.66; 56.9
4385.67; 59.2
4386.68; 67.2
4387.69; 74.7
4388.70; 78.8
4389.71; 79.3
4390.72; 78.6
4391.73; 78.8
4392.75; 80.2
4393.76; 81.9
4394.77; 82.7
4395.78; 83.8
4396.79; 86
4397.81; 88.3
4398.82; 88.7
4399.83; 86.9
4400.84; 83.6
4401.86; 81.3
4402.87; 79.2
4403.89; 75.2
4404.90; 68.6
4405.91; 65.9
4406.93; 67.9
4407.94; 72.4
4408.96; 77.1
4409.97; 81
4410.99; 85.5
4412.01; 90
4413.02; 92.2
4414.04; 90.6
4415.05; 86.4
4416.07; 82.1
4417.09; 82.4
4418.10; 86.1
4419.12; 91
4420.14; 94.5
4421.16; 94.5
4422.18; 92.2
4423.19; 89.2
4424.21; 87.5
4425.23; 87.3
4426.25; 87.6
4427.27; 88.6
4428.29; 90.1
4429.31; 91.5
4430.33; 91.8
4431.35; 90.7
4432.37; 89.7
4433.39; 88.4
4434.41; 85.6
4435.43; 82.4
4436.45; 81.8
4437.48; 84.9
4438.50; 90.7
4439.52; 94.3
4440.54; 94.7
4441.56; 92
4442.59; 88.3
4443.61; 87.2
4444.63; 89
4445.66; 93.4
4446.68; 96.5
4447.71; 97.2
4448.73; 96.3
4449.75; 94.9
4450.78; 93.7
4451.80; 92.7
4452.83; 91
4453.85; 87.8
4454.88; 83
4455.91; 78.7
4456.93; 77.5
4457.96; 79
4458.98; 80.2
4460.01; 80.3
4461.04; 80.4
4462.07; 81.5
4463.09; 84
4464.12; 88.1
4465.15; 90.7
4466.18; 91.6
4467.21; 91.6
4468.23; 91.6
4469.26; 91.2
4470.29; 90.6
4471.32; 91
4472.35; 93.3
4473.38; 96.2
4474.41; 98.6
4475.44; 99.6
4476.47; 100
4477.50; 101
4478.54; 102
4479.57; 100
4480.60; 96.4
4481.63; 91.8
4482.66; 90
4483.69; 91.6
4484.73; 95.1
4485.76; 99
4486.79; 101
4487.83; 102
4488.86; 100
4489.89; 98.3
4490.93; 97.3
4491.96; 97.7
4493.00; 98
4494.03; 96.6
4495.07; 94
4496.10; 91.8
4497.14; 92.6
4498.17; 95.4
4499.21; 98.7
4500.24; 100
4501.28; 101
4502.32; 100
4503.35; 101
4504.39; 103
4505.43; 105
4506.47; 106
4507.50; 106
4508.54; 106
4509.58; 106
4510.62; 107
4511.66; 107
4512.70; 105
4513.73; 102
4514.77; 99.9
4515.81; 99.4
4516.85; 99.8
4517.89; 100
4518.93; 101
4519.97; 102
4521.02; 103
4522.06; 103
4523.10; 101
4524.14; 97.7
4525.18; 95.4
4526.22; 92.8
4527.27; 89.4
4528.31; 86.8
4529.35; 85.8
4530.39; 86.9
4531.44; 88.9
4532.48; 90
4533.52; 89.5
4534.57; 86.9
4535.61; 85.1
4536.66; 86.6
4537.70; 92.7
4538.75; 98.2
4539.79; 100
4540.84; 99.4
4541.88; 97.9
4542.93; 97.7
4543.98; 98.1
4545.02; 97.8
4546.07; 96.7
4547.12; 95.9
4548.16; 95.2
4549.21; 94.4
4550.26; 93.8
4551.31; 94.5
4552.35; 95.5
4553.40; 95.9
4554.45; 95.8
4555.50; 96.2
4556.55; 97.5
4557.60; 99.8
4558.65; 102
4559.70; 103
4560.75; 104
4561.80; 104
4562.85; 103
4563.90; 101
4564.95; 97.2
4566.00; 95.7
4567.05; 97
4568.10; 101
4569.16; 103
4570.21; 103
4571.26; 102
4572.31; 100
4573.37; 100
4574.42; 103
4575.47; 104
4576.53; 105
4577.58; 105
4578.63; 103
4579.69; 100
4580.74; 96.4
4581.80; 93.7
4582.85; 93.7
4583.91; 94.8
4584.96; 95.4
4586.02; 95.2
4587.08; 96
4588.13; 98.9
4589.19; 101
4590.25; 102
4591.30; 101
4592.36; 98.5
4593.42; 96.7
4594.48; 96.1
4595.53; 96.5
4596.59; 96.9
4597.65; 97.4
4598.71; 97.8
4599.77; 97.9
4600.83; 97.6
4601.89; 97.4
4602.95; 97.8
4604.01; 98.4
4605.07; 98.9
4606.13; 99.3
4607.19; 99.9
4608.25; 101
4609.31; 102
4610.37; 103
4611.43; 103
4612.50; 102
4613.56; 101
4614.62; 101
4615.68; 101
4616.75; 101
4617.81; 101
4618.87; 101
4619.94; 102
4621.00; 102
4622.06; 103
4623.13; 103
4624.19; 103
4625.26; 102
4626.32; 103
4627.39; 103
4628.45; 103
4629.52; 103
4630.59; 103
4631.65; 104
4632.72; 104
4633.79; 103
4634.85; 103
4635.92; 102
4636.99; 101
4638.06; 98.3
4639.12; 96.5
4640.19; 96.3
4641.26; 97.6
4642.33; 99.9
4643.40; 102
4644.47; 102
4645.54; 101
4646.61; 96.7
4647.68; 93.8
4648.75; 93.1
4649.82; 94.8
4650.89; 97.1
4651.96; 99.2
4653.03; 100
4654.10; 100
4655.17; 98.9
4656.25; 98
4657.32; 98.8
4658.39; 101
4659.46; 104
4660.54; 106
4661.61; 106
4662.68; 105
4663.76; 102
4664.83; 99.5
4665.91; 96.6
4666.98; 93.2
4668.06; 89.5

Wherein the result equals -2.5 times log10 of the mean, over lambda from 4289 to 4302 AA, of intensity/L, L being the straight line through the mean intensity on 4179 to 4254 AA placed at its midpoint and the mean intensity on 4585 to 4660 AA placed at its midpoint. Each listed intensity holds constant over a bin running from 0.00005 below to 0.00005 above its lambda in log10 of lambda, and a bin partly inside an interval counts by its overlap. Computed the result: 0.237 mag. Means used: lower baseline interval 75.3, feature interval 64.4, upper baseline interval 99.9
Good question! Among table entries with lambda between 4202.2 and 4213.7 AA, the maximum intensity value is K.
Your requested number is 86.1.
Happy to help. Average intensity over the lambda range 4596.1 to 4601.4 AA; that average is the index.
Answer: 97.4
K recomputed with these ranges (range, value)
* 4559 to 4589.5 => 105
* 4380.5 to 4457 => 97.2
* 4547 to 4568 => 104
